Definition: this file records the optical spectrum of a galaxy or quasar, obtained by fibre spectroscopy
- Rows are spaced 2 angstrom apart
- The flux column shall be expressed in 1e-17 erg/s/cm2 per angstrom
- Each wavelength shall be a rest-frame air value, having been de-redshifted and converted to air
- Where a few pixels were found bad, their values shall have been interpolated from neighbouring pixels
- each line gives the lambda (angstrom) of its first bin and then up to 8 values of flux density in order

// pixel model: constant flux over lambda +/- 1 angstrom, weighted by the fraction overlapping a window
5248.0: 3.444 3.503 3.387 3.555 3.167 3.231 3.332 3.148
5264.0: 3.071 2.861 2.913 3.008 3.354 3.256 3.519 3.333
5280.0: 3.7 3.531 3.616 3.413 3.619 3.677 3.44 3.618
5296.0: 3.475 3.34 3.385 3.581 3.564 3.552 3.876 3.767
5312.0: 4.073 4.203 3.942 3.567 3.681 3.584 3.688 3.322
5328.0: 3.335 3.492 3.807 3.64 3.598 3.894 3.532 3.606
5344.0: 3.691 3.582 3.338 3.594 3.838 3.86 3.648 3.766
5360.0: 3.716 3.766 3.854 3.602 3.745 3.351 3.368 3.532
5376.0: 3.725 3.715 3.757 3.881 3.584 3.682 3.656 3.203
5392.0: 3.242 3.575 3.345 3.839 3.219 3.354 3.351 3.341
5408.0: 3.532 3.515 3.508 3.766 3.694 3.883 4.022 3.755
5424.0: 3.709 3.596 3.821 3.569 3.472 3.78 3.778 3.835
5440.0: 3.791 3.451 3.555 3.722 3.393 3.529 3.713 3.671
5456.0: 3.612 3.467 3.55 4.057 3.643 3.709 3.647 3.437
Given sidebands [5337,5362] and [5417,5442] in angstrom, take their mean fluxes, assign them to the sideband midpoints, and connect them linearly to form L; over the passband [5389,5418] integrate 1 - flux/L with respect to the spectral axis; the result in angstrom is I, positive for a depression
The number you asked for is 1.9 angstrom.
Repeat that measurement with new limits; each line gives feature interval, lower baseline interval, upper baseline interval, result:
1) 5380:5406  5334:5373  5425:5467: 1.1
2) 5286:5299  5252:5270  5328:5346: -0.6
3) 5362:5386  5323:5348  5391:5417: -0.8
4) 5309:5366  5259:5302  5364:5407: -3.8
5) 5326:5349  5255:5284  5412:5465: -1.0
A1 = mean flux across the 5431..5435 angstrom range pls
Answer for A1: 3.63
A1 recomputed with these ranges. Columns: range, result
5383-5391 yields 3.53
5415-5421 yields 3.87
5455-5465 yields 3.67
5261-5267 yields 3.03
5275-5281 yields 3.52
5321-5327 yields 3.53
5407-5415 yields 3.58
